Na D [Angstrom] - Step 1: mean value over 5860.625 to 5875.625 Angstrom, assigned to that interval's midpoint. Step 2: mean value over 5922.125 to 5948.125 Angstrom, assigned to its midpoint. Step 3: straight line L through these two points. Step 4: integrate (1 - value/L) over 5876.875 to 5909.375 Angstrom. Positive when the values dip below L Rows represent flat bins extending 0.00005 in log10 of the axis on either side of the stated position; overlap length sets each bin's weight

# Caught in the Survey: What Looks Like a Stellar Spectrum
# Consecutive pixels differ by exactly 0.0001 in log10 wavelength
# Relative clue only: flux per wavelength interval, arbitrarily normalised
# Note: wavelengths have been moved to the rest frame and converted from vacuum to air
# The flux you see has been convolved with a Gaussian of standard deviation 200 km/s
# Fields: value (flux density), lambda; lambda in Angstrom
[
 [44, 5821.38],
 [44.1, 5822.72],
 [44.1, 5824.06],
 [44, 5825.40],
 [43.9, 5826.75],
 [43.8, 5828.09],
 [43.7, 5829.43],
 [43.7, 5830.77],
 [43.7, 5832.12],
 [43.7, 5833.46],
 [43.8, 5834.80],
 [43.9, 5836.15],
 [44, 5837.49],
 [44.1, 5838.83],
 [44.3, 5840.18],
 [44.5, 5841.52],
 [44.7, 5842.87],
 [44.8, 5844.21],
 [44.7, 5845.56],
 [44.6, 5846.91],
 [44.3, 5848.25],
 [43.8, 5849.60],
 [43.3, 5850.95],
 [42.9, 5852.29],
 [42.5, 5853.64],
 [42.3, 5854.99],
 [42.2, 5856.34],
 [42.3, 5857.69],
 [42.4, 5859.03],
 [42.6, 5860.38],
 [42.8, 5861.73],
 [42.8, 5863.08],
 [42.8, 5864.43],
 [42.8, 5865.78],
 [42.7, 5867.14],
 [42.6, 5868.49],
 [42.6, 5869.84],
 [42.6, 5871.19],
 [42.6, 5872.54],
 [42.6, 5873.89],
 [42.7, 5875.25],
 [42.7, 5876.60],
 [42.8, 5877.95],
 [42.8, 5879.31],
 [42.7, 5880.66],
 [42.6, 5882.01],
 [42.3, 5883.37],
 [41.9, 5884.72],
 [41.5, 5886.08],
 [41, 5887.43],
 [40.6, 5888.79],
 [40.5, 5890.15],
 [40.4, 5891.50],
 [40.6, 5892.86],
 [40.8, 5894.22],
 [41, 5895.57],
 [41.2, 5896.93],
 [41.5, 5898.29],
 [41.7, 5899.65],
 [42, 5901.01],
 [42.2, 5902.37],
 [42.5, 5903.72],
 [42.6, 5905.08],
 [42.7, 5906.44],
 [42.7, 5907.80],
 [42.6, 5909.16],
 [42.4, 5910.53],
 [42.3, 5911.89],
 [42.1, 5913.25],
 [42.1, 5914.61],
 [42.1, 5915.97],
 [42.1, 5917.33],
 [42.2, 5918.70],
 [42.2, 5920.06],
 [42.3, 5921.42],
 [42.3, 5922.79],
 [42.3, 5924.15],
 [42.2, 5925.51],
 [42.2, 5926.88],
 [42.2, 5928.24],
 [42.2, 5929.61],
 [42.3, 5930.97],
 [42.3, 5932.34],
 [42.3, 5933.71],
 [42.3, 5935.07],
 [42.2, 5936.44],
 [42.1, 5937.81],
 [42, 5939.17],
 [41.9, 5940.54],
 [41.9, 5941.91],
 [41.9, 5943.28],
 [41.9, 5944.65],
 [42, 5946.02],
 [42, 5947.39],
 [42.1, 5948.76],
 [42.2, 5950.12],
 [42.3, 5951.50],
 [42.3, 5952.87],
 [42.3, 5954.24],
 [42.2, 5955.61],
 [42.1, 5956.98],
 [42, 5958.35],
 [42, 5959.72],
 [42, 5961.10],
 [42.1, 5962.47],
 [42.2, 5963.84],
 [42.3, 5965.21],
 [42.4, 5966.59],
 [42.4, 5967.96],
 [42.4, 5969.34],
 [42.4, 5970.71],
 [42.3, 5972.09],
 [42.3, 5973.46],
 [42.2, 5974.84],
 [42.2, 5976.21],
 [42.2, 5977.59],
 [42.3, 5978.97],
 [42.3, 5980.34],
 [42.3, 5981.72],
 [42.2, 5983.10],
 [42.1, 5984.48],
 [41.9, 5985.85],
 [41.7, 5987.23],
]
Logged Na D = 0.5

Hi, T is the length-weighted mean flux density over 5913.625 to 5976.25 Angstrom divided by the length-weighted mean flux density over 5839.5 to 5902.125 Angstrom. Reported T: 0.99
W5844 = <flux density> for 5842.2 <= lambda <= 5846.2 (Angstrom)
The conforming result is 44.7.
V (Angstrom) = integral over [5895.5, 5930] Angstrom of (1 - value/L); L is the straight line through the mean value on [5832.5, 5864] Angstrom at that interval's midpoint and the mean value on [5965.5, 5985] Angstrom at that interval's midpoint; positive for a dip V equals 0.58 Angstrom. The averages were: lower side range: 43.5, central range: 42.2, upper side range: 42.3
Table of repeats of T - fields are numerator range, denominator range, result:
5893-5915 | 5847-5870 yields 0.98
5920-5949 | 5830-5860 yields 0.97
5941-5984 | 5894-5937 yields 1.00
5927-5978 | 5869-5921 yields 1.00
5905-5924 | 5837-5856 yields 0.96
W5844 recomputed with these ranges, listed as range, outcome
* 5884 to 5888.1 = 41.5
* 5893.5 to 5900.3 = 41.2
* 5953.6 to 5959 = 42.2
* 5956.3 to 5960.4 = 42.1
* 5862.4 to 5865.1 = 42.8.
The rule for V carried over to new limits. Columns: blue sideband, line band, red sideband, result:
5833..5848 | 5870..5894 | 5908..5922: 0.7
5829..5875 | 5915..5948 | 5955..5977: 0.3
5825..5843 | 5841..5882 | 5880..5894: -0.4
